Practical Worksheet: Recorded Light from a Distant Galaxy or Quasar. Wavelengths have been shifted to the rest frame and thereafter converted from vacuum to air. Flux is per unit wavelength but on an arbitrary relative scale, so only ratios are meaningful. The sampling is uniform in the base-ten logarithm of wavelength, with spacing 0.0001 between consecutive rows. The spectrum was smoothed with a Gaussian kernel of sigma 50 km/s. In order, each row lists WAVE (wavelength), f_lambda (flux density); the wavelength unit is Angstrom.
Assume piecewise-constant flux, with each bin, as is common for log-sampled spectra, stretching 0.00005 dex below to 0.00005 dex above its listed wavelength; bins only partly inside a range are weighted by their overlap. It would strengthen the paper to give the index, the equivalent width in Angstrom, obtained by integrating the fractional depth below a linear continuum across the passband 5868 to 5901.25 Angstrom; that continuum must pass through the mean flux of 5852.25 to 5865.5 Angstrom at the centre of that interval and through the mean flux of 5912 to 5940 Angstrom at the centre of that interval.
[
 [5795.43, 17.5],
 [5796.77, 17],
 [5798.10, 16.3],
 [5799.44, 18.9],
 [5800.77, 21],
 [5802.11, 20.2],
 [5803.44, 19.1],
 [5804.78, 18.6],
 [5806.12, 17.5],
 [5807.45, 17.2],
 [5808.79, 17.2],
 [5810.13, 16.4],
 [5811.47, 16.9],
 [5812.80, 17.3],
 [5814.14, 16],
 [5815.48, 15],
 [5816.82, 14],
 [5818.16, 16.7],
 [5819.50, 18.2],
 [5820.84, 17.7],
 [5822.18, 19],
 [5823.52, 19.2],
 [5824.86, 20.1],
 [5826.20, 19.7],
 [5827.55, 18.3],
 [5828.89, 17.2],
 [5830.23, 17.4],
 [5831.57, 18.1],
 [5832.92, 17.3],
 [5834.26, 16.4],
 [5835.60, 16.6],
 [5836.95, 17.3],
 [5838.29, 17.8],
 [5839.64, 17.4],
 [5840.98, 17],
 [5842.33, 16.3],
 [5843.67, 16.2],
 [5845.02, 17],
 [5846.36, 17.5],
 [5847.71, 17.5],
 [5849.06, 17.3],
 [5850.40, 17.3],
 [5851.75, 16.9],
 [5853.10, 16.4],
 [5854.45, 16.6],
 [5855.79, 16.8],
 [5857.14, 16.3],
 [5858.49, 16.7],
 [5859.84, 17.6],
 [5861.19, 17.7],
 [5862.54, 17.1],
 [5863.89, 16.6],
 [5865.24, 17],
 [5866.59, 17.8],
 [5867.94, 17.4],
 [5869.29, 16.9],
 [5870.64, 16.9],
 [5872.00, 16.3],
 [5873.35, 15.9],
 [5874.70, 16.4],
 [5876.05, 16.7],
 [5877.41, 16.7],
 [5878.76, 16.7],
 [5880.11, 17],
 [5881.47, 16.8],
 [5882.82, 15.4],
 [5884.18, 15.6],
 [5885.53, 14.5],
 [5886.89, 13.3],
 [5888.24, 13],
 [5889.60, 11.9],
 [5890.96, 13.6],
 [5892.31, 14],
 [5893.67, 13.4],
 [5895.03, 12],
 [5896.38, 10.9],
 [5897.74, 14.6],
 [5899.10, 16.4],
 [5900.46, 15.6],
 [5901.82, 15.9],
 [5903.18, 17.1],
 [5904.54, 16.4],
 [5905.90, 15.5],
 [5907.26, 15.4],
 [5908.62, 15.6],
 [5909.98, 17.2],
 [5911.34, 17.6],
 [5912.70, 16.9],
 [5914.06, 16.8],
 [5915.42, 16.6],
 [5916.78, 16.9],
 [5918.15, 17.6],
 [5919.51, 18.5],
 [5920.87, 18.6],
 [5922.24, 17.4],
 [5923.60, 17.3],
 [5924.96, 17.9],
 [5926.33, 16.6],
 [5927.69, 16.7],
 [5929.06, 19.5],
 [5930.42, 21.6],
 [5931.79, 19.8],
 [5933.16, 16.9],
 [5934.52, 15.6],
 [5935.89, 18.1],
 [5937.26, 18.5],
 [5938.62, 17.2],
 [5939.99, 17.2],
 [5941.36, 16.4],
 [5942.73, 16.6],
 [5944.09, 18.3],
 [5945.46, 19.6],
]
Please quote 4.1 Angstrom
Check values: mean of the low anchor 16.9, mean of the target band 15.1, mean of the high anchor 17.7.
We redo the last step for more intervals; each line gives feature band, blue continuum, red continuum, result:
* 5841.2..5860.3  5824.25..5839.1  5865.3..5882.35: 0.5 Angstrom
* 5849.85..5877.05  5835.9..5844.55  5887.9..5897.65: -3.2 Angstrom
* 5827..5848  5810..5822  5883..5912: -1.4 Angstrom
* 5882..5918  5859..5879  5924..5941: 4.7 Angstrom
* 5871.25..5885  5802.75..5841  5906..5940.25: 0.9 Angstrom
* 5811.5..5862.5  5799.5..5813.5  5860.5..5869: 1.3 Angstrom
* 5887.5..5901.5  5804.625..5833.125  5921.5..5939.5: 3.3 Angstrom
